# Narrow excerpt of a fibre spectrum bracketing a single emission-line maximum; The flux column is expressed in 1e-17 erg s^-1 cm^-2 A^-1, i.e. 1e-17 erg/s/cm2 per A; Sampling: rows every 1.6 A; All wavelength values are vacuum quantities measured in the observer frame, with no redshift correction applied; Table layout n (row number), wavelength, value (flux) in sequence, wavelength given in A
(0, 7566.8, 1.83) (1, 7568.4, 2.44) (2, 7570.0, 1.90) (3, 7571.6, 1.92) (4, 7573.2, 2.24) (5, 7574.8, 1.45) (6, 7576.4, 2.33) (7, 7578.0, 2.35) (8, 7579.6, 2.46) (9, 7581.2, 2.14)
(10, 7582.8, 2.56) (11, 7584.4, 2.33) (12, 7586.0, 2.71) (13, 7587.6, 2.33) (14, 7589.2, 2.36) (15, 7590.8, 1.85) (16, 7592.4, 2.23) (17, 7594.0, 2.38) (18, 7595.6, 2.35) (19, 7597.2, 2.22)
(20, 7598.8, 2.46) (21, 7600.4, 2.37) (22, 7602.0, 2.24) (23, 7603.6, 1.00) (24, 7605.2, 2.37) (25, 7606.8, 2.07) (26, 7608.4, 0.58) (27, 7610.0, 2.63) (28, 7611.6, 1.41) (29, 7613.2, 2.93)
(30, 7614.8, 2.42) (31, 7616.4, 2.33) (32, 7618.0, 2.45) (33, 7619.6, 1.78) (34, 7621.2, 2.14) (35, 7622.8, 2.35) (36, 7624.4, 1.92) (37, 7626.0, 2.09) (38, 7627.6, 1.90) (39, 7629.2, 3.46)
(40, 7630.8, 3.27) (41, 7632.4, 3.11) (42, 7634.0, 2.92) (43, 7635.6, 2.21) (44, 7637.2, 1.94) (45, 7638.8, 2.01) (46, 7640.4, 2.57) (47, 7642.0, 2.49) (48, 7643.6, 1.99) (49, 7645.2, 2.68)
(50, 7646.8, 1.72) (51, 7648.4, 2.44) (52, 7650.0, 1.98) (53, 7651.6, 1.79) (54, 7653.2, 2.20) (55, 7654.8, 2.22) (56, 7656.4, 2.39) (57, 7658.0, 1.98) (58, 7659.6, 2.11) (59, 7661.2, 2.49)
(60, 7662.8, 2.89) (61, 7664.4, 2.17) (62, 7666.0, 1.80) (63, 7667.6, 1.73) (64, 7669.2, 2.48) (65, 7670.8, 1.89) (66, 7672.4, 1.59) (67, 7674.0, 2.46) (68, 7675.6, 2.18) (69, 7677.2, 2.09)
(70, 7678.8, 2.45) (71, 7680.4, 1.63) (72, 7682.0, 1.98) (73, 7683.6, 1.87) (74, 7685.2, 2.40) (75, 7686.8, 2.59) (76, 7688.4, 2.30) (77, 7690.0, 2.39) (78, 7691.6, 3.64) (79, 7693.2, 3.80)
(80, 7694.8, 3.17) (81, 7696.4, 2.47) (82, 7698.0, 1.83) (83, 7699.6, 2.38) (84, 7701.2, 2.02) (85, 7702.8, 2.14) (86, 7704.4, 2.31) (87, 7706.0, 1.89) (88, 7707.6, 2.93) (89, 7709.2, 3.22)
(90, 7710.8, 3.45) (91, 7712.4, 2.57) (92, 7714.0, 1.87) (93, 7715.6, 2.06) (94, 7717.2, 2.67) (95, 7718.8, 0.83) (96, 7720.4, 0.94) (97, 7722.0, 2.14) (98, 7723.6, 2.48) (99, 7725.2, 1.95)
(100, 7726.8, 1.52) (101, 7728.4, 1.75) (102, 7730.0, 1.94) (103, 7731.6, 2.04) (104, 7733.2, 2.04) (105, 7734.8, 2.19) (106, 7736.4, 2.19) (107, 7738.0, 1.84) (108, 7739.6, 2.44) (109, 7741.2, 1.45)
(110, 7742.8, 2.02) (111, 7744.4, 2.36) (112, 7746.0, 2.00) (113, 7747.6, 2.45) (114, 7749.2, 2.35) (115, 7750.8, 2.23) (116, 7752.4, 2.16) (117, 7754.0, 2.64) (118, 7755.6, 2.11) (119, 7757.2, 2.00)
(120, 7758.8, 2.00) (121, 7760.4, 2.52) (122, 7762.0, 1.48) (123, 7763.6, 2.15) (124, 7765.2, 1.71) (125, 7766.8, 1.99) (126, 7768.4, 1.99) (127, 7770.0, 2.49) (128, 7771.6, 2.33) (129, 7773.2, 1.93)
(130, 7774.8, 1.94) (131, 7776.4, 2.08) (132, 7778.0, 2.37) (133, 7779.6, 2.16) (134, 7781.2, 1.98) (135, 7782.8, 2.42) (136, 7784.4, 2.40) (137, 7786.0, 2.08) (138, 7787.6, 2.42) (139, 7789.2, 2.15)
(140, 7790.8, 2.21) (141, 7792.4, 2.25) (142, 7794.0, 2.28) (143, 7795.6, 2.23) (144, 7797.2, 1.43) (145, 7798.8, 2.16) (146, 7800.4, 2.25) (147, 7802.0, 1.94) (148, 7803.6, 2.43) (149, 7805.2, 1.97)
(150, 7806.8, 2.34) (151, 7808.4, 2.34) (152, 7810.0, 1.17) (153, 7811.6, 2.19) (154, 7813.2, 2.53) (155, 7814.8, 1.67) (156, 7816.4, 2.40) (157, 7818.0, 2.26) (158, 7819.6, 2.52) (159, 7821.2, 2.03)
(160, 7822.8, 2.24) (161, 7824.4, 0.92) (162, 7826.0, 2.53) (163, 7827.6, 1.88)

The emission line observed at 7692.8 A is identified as [S II]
